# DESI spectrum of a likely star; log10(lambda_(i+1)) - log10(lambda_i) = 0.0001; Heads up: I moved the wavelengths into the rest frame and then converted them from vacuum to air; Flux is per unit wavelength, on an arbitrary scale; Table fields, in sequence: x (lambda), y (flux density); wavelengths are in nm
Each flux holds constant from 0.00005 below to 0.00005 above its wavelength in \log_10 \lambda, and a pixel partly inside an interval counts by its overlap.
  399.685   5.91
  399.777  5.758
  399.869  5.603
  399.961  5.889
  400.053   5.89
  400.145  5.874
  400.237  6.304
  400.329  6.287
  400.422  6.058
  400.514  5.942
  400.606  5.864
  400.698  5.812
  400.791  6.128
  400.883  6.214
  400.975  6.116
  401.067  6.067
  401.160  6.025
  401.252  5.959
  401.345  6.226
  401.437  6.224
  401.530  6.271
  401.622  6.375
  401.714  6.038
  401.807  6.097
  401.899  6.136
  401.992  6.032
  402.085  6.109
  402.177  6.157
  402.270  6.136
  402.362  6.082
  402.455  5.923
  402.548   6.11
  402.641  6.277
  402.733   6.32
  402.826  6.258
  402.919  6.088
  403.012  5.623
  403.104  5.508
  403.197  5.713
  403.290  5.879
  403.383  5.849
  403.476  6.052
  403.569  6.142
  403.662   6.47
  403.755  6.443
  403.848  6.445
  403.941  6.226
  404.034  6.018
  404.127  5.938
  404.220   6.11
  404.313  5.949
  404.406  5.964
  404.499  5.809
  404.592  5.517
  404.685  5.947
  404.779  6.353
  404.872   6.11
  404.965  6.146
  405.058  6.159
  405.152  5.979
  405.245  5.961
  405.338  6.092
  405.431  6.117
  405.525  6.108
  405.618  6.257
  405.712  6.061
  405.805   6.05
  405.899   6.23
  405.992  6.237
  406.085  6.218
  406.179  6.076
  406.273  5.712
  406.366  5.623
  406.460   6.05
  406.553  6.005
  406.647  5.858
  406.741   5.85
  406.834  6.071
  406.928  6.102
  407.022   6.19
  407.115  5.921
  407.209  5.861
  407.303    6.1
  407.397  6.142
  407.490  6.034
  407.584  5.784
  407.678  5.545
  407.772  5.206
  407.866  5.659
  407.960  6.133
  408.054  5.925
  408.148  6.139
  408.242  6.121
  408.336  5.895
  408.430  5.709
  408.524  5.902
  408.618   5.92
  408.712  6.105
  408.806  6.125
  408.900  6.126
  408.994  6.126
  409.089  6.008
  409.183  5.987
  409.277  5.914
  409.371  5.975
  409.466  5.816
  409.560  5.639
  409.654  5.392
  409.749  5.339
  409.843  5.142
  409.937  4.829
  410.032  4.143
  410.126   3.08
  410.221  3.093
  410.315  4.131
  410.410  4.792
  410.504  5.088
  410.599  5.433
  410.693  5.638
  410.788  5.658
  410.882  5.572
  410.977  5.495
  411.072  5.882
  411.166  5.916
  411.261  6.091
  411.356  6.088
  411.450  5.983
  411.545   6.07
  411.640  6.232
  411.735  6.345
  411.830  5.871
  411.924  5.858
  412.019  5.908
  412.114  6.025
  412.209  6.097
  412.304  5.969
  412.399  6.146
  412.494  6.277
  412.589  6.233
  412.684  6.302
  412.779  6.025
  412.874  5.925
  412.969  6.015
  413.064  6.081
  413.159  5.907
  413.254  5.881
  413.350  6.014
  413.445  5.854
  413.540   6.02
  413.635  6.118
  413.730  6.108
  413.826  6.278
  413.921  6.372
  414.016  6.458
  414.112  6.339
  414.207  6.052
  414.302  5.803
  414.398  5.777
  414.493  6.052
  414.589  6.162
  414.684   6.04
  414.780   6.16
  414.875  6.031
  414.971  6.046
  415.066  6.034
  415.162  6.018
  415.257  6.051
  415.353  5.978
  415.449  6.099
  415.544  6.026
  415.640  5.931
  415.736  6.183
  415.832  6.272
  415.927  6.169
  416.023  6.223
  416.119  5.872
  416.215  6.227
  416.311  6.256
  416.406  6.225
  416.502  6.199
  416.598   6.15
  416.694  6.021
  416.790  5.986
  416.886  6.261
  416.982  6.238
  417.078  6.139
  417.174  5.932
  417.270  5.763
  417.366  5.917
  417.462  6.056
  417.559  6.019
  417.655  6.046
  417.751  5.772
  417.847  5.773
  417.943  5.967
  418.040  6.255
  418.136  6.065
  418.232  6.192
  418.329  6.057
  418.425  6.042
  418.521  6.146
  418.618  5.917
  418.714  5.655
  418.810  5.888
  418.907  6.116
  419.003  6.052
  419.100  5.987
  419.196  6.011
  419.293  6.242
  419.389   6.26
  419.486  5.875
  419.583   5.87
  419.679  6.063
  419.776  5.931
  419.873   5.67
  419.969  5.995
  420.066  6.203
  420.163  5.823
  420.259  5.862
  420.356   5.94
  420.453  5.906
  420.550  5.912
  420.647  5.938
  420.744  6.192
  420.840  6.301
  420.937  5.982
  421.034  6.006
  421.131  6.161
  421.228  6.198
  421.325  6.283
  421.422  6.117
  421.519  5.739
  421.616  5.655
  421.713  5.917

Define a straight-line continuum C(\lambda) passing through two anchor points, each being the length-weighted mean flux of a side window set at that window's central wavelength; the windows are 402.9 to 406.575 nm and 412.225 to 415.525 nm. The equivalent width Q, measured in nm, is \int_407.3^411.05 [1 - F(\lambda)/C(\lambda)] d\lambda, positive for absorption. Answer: 0.33 nm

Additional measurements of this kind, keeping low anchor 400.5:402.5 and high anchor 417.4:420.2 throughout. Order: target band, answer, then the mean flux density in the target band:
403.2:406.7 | 0.01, 6.05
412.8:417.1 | -0.05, 6.09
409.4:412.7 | 0.28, 5.53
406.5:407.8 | 0.03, 5.92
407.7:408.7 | 0.03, 5.86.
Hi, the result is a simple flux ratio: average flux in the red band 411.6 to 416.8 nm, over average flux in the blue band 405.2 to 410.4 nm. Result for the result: 1.06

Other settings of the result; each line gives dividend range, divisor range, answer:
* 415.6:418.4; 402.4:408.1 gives 1.01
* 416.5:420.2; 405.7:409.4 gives 1.01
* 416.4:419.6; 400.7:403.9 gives 0.99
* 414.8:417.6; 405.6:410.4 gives 1.07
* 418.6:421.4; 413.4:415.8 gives 0.99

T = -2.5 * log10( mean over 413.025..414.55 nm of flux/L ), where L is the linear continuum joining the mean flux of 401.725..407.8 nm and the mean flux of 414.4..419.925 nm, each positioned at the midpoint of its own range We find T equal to -0.005 mag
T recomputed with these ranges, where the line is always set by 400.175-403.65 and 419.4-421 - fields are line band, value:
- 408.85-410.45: 0.17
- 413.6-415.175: -0.02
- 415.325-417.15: -0.02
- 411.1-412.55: -0.01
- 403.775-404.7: 0.01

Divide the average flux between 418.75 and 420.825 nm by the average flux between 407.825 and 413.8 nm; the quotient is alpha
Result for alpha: 1.04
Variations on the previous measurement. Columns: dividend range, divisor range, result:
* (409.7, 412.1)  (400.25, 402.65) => 0.88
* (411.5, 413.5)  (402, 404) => 0.99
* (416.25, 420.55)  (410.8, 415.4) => 1.00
